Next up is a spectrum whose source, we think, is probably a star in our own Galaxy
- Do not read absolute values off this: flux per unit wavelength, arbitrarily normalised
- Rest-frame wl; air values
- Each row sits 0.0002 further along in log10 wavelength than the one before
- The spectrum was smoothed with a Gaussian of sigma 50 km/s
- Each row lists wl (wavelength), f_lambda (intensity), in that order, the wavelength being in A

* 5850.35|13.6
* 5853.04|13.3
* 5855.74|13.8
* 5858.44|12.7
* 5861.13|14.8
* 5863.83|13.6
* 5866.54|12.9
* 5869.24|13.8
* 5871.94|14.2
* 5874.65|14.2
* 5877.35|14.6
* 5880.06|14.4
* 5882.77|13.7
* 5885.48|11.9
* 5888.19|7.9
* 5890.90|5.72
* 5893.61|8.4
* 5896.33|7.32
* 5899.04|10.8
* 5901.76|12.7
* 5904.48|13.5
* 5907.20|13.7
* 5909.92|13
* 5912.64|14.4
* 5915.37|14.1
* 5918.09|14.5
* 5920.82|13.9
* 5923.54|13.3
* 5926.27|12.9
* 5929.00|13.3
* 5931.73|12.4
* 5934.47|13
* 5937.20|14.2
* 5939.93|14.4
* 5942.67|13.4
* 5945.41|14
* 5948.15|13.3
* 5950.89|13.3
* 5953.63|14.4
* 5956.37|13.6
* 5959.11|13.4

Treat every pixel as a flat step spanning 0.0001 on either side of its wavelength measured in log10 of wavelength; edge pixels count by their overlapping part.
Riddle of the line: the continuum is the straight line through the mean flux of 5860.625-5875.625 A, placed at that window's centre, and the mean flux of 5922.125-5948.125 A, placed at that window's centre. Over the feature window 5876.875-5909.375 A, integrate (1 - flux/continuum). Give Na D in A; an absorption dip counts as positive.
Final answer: 5.98 A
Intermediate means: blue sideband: 13.9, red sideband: 13.4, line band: 11.2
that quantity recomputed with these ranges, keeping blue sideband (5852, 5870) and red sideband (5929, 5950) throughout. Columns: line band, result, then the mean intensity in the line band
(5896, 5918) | 1.18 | 12.8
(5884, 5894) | 3.68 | 8.56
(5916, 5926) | -0.21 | 13.8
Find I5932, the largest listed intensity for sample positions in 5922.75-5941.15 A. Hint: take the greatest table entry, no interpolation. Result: 14.4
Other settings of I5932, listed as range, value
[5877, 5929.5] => 14.6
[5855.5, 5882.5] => 14.8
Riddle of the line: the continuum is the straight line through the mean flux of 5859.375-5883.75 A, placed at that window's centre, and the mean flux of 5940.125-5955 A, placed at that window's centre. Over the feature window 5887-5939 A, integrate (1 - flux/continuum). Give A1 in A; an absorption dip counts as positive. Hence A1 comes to 6.6 A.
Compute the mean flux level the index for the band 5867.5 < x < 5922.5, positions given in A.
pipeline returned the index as 12.3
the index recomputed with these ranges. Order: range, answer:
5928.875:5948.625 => 13.5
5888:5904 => 9.13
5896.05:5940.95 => 13.2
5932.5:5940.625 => 13.7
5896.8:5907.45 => 12.1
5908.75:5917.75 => 13.9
